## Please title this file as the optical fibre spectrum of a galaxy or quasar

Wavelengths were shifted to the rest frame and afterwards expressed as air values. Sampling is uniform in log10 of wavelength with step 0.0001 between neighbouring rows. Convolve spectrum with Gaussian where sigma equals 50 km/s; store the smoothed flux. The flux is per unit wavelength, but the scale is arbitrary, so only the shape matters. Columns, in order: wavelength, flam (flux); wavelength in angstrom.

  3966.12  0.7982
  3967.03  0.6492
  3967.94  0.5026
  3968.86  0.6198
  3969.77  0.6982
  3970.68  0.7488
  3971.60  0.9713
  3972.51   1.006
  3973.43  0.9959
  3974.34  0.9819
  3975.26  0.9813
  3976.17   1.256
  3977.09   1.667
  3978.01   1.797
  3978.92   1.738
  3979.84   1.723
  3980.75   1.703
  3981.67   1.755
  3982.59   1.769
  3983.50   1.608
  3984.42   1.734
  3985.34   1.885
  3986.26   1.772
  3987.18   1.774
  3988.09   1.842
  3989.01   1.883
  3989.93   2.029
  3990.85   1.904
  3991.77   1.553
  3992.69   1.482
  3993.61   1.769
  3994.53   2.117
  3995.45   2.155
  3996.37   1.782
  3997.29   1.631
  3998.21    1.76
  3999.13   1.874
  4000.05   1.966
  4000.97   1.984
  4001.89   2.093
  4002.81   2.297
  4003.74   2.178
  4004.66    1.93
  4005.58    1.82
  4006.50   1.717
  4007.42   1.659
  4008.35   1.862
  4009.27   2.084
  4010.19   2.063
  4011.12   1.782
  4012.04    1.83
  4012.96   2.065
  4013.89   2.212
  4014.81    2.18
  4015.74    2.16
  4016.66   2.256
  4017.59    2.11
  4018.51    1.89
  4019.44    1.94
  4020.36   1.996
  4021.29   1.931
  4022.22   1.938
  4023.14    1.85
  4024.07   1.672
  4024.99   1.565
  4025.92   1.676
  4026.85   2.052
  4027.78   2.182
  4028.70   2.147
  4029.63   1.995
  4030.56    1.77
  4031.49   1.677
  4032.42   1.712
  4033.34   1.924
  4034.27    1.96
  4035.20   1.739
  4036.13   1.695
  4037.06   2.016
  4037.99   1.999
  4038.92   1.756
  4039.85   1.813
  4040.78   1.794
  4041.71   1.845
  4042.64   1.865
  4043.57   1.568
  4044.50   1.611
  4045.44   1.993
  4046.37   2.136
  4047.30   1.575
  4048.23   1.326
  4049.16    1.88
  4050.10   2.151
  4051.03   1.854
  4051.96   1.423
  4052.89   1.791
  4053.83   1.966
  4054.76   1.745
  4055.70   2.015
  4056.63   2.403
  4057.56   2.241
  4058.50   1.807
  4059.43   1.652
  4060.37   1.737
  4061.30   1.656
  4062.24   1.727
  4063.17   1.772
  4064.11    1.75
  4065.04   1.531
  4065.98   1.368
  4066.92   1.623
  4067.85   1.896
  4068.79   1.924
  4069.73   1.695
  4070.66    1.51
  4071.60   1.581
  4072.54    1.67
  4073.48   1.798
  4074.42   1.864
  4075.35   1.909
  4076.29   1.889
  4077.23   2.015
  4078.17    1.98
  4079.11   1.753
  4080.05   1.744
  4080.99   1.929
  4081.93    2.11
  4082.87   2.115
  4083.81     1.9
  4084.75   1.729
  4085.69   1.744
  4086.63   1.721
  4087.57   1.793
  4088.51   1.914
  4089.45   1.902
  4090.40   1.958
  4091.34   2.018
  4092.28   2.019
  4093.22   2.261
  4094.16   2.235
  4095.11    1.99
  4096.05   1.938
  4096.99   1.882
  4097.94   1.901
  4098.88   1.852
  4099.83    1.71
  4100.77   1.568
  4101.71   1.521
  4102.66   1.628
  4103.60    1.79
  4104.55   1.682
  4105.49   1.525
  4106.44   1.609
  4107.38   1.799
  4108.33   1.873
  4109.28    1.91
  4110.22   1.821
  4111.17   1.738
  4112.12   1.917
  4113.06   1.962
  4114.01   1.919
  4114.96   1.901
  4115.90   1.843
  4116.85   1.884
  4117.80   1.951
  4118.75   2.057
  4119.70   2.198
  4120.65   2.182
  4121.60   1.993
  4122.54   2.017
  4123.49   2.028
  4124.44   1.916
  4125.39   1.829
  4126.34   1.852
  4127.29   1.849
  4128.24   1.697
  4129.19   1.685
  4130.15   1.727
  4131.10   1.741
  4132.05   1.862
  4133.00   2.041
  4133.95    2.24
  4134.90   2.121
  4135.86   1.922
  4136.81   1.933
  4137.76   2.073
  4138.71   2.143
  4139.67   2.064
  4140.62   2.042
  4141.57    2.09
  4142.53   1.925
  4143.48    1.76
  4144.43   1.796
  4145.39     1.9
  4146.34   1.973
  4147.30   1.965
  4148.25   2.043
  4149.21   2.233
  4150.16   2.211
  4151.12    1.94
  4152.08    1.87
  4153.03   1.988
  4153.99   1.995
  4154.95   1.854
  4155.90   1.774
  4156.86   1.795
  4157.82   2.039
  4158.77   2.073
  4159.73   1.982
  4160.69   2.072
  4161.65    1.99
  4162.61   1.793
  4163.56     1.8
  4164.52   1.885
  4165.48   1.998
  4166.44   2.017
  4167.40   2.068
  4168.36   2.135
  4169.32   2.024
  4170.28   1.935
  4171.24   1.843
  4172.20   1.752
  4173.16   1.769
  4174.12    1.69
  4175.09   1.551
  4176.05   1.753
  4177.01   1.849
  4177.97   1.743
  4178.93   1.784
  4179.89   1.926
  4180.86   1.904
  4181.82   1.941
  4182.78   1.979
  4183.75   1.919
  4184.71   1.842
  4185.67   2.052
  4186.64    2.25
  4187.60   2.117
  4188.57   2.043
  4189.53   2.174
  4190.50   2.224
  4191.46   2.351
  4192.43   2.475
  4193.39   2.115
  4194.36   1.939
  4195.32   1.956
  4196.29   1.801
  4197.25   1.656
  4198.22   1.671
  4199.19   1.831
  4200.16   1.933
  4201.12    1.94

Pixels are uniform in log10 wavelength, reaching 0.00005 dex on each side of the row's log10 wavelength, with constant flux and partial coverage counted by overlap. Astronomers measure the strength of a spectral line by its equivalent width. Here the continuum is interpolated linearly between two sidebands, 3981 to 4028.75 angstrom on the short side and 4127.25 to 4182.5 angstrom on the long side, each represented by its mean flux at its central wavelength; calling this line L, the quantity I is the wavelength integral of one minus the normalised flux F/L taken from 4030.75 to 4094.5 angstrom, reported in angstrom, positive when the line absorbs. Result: 2.65 angstrom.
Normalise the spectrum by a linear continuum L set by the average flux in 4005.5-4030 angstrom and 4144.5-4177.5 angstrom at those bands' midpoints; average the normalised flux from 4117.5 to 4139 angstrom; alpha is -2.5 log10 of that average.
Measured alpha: -0.01 mag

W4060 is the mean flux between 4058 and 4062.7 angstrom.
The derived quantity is 1.72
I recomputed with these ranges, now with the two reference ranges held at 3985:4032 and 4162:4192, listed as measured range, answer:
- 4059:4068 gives 1.2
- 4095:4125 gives 1.1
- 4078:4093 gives 0.2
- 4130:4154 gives -0.7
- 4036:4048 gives 0.7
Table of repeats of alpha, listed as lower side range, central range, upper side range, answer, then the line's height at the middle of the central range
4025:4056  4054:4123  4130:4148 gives 0.03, 1.9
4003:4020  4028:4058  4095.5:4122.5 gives 0.05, 1.94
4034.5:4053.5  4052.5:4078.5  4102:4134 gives 0.01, 1.82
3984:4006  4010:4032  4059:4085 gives -0.06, 1.85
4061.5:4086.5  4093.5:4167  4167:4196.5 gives -0.02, 1.88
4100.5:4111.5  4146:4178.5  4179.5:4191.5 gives 0.01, 1.95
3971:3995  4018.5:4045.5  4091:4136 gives -0.09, 1.71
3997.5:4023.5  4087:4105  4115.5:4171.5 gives 0.05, 1.97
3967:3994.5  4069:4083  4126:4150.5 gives -0.05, 1.76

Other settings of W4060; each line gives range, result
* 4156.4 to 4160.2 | 1.97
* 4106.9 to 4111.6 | 1.83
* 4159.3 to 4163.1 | 1.96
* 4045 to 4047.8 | 1.9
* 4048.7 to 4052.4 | 1.83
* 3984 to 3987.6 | 1.79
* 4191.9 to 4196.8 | 2.06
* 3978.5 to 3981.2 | 1.72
